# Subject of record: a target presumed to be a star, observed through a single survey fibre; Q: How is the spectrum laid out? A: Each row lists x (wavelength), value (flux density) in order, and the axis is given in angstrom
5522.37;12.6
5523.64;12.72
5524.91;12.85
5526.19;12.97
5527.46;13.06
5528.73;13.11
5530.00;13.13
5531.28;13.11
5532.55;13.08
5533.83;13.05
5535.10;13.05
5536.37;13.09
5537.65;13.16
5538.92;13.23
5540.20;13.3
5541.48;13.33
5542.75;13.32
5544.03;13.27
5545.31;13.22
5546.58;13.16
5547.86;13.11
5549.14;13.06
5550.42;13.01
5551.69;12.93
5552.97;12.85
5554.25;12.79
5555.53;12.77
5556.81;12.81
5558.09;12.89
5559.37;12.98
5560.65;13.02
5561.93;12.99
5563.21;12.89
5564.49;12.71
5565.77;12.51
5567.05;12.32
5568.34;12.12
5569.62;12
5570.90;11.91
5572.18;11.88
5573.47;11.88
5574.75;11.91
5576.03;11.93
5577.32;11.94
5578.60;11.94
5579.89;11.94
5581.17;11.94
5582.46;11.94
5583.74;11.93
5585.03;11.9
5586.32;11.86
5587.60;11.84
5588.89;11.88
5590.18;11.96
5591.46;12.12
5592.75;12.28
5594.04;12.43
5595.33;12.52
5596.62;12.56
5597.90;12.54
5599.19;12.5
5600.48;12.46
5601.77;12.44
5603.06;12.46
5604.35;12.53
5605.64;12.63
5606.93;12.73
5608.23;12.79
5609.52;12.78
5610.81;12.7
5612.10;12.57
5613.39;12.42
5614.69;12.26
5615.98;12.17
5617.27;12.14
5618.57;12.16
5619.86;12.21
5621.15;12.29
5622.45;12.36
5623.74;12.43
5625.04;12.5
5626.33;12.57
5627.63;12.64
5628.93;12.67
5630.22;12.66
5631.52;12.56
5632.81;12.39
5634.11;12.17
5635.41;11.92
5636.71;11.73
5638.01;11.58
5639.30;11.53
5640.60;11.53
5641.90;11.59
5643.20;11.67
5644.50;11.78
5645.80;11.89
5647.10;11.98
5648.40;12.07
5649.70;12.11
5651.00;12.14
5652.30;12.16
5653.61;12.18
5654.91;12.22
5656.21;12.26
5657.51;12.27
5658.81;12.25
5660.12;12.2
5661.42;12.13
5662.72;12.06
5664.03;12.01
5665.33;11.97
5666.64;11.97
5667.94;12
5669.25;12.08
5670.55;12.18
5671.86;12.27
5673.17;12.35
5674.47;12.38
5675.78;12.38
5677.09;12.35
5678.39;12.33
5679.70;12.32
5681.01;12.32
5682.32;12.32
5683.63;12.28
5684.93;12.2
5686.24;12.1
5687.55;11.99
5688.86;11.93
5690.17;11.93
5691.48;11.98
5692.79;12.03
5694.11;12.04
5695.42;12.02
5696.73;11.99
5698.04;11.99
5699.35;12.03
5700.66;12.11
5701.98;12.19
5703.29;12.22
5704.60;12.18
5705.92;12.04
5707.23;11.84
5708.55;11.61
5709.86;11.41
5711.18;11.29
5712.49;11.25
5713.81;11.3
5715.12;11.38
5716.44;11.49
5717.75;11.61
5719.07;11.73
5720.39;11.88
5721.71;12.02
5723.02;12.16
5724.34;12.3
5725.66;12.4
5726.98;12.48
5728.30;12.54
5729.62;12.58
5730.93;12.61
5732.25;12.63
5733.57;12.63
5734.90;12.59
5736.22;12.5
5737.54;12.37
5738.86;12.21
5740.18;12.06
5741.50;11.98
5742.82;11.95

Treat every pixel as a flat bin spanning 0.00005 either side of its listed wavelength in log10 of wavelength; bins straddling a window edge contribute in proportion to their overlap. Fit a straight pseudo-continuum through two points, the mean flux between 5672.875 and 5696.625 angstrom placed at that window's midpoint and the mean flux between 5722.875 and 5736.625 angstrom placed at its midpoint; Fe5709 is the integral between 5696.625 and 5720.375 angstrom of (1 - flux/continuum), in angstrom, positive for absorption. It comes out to 1.1 angstrom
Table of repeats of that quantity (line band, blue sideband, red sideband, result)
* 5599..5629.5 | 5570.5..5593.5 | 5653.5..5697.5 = -1.2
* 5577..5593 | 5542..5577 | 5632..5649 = 0.6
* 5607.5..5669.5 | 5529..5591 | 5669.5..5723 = 0.3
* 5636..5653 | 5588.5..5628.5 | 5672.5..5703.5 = 0.7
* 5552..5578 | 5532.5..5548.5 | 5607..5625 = 1.0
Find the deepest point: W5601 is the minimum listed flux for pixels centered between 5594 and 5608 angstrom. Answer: 12.43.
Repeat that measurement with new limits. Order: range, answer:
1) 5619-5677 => 11.53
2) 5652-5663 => 12.06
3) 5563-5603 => 11.84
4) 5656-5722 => 11.25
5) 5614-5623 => 12.14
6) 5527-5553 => 12.85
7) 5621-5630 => 12.29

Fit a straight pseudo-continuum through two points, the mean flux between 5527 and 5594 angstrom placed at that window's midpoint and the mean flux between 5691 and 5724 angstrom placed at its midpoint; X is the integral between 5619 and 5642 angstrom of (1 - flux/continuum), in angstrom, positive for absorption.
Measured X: 0.1 angstrom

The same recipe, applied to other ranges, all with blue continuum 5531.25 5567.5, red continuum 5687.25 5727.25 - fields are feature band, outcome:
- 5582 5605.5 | 0.8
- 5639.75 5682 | 0.4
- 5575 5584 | 0.6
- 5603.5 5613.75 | 0.0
